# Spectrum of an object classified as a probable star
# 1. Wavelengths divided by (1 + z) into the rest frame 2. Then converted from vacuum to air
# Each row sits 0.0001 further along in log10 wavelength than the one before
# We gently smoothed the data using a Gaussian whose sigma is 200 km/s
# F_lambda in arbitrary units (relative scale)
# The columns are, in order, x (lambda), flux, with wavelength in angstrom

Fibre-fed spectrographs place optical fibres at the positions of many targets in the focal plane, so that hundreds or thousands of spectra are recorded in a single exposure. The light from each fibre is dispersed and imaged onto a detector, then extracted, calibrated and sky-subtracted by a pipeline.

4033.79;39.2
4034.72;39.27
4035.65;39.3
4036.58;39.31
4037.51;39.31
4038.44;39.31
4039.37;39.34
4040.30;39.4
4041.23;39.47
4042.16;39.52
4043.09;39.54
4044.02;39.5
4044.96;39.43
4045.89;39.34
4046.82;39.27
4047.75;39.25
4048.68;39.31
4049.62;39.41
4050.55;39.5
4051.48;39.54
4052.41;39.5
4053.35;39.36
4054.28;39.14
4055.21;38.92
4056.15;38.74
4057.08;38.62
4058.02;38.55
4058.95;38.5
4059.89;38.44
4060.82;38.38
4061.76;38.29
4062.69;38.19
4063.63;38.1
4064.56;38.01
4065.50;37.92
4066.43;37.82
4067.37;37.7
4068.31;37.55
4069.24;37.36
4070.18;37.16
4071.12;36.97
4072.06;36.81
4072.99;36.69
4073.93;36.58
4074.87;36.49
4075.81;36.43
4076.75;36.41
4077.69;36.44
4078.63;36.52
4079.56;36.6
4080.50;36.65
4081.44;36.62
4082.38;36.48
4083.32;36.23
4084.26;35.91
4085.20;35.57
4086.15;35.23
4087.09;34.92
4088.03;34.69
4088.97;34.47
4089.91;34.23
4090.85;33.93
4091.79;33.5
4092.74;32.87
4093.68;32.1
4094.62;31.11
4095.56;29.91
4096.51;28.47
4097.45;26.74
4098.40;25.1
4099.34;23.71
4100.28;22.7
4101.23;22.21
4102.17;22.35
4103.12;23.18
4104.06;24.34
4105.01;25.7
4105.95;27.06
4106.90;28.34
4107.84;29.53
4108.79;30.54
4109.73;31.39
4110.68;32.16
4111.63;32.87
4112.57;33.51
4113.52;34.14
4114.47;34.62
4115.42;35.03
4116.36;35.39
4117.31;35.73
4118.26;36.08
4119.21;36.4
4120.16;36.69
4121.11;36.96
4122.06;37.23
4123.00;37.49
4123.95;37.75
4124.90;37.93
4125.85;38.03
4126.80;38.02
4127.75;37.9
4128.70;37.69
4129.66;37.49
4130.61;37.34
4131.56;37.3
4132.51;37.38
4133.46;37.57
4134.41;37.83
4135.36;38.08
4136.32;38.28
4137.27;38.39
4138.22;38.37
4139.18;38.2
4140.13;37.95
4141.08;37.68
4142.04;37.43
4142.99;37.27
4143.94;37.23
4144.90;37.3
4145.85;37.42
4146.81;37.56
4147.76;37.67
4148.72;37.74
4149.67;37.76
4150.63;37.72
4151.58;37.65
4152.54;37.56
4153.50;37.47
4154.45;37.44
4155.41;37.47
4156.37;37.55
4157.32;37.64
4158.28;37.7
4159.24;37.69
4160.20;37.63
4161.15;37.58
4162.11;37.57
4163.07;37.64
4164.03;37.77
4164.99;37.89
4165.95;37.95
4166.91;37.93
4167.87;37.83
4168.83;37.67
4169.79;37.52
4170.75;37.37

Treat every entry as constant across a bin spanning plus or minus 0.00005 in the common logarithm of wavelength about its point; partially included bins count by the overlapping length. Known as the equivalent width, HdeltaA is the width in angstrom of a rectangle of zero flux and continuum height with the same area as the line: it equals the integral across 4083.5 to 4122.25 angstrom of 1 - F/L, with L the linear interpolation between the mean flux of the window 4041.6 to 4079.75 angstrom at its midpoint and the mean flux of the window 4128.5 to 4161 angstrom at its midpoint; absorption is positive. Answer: 6.7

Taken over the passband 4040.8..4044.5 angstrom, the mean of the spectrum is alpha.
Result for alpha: 39.4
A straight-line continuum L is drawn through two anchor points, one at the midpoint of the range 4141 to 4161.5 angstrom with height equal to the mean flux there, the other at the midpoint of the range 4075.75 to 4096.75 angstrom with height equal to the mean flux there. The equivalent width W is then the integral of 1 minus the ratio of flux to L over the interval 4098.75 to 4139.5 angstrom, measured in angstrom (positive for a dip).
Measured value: 2.8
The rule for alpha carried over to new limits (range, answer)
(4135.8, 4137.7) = 38.2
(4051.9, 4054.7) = 39.3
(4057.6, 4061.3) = 38.5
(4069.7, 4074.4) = 36.8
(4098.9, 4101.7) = 22.9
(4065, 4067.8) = 37.8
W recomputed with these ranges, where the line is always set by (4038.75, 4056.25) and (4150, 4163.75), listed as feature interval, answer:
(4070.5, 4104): 5.3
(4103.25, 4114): 2.4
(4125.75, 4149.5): 0.1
